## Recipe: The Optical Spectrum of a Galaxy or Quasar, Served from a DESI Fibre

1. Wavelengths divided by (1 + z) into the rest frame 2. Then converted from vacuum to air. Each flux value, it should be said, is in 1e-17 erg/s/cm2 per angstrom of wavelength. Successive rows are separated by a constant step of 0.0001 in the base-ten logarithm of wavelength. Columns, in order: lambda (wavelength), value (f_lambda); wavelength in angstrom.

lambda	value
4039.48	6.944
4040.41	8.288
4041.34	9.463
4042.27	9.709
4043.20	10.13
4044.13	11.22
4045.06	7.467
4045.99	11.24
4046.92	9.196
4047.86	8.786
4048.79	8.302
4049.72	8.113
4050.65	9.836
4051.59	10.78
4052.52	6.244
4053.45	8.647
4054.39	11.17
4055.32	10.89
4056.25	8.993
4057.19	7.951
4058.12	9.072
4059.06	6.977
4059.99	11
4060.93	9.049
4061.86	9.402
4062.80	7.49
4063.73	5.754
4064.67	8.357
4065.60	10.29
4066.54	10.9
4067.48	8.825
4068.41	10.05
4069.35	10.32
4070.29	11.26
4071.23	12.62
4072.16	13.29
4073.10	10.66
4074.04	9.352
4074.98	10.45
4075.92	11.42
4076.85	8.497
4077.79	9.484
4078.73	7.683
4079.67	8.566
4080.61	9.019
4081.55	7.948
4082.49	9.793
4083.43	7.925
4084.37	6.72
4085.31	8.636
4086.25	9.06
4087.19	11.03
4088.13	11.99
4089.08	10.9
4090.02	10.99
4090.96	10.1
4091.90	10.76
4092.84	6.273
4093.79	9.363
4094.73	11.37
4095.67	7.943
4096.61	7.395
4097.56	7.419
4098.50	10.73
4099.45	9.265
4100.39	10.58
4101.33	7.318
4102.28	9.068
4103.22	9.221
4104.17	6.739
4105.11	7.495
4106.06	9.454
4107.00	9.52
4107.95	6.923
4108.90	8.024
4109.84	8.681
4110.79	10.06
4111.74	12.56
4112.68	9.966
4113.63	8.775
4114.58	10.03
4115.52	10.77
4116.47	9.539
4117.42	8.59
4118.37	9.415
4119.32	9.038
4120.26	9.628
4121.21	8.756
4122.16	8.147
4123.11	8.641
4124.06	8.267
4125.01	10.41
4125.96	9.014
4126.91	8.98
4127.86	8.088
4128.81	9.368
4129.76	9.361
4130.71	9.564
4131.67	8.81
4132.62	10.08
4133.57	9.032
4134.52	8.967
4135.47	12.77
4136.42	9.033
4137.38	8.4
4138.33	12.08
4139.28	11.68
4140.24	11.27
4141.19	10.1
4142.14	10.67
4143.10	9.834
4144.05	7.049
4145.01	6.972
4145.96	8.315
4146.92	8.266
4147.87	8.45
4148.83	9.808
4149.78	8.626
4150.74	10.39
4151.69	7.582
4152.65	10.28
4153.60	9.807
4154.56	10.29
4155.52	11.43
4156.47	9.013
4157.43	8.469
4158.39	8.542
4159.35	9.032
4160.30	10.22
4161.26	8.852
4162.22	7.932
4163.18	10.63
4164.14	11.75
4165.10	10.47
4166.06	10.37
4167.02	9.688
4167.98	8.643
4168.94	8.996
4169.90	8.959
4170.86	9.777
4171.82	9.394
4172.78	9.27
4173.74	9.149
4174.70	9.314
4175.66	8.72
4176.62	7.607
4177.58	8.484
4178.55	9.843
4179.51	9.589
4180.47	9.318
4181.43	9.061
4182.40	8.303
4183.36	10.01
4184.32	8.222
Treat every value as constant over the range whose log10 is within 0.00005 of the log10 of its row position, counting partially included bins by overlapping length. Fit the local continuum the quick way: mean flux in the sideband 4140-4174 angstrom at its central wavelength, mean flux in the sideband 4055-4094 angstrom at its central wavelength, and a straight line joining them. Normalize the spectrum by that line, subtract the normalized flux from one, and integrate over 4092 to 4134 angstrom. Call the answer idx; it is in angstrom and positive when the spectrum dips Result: 1.74 angstrom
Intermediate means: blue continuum 9.5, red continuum 9.39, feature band 9.05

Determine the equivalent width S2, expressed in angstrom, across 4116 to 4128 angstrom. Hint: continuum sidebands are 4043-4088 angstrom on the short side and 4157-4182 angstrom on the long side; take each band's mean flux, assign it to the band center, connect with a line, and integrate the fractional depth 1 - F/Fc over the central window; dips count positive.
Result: 0.5 angstrom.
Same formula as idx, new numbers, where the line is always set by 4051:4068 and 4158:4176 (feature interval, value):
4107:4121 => -0.3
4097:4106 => 0.5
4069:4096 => -2.0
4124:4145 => -0.7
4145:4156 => 0.1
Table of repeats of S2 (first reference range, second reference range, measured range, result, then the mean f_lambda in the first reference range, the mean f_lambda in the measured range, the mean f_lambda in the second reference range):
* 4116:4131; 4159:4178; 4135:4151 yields -0.76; 9.05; 9.61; 9.37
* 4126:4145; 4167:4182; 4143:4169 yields 0.22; 9.66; 9.27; 9.09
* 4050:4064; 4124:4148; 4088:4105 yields -0.05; 8.92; 9.21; 9.45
